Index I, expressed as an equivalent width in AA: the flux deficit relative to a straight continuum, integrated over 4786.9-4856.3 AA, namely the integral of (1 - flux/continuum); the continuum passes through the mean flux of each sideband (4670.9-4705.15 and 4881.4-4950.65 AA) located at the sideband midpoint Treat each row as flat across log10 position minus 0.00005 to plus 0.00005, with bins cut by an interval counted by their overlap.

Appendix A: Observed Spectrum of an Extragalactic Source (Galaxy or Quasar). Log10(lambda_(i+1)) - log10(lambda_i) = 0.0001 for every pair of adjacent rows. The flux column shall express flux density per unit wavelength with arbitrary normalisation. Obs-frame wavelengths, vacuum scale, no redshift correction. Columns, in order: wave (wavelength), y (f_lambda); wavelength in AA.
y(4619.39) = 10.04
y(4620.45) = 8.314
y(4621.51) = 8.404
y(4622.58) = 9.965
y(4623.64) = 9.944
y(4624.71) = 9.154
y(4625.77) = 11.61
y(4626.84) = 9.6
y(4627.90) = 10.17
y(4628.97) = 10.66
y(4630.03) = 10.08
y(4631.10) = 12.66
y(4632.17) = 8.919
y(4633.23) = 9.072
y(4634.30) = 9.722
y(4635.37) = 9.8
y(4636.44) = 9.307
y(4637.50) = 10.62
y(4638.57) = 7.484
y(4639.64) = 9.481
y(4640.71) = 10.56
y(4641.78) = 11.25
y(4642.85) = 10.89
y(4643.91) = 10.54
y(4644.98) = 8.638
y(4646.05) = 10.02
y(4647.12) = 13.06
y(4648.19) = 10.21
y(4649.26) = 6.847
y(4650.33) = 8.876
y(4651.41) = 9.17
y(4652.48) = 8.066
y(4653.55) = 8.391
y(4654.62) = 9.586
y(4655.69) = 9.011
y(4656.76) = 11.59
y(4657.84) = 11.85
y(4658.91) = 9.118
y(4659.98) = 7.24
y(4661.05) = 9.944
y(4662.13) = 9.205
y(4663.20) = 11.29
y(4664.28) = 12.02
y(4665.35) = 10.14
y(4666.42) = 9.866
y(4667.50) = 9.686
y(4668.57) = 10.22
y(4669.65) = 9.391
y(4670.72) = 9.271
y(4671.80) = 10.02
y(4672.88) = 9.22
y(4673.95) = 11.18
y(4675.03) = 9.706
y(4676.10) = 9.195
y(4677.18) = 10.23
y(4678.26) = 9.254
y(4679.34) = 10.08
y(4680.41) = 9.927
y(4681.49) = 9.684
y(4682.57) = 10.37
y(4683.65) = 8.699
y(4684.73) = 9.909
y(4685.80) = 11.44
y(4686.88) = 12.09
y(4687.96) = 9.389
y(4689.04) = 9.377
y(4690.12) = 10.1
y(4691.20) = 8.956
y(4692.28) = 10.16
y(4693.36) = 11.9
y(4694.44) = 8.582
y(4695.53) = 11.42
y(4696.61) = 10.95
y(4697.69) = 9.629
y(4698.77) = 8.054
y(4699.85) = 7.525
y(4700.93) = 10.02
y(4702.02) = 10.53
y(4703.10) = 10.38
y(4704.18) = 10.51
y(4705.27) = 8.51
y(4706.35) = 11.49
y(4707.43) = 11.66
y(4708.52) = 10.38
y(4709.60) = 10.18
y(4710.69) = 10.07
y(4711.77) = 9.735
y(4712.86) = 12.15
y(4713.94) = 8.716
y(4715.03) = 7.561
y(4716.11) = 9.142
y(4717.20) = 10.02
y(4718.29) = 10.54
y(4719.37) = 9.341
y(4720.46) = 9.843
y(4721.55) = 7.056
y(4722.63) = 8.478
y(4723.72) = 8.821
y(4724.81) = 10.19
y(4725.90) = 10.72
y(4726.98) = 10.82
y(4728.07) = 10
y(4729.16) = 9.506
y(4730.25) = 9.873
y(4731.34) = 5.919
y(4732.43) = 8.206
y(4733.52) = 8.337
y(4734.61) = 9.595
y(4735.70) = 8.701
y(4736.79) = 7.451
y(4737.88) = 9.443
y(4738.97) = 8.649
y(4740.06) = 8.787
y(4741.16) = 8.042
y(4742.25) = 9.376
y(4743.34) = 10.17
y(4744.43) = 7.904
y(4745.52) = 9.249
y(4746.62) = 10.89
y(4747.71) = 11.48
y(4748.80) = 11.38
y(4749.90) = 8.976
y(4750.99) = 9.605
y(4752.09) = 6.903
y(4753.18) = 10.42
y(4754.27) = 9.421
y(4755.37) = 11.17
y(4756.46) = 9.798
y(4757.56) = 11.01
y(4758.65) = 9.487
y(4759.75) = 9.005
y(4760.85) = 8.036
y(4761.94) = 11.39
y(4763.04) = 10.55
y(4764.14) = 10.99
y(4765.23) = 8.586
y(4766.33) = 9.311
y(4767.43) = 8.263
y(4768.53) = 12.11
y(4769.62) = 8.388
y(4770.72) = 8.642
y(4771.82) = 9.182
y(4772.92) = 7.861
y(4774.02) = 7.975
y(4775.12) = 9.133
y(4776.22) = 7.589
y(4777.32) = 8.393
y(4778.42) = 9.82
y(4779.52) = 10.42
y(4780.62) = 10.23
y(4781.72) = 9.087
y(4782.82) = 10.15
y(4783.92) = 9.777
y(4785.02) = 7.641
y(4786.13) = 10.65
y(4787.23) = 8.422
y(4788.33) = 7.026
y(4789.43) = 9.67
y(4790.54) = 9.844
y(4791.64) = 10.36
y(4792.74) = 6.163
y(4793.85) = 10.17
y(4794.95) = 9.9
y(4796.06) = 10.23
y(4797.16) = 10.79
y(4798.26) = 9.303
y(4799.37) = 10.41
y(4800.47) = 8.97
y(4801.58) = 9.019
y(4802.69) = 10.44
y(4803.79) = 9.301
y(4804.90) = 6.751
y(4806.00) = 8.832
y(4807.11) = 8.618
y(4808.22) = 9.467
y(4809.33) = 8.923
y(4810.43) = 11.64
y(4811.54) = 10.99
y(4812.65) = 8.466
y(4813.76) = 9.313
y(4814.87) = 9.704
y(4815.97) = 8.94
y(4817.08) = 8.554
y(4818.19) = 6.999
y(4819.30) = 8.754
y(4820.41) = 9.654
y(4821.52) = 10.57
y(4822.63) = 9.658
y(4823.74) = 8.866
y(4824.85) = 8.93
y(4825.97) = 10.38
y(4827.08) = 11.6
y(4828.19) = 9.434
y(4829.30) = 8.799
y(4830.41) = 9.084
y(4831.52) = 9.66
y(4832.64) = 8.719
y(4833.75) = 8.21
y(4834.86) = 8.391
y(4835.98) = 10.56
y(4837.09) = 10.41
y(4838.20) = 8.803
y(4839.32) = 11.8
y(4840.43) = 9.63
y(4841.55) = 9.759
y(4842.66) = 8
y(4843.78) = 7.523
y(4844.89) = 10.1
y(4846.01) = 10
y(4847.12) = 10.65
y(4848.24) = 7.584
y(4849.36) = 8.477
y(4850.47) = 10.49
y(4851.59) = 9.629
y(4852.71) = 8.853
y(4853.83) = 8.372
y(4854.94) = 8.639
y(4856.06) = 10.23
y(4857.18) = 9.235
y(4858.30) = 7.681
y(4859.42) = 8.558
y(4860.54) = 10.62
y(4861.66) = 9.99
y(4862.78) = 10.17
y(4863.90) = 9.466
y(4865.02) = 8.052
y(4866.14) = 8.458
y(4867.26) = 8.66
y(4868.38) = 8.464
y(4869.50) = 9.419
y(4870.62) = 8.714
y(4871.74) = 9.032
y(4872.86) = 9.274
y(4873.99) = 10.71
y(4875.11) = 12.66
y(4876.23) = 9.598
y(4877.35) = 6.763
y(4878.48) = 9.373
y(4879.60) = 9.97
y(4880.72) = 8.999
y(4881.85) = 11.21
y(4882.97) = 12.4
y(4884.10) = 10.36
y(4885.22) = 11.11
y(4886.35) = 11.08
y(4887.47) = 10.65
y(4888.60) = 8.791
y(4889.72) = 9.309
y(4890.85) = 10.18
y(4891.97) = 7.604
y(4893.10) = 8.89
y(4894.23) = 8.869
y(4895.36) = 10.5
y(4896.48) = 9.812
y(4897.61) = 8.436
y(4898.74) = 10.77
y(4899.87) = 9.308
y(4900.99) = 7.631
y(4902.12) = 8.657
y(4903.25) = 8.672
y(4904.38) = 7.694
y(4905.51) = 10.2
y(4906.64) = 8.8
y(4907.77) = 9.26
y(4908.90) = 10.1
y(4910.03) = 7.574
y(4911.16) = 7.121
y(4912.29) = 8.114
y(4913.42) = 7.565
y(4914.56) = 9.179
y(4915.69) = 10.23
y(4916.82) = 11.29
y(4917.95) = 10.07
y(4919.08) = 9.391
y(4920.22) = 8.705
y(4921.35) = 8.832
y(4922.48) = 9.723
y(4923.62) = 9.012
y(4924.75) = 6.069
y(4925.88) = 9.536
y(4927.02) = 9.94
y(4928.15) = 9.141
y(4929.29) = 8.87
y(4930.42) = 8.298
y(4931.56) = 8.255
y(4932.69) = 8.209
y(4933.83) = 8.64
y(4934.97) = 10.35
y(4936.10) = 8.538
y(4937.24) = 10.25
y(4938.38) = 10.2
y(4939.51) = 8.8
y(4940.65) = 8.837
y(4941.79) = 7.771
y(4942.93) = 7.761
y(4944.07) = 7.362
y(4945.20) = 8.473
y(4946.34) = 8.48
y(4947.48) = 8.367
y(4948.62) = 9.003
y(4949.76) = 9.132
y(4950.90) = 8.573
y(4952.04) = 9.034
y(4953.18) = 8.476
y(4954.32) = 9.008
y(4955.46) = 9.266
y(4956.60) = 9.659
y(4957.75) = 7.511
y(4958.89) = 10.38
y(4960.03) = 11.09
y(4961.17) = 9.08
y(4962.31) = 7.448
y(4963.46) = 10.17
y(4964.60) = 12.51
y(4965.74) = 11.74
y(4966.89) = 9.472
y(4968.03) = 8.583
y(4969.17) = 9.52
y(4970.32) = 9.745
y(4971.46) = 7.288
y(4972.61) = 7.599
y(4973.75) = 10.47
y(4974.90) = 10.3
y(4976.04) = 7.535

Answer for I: 1.0 AA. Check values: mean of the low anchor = 9.92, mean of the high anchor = 9.13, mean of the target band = 9.32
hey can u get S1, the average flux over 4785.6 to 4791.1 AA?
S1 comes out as 9.12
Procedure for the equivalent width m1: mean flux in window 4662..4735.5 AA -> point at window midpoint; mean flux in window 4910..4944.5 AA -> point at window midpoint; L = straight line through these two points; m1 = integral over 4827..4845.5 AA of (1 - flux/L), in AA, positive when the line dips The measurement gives -0.3 AA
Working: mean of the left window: 9.8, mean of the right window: 8.85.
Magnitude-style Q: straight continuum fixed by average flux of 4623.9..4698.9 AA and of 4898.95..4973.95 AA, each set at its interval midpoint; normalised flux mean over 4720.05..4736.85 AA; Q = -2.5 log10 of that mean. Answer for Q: 0.08 mag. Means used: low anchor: 9.92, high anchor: 9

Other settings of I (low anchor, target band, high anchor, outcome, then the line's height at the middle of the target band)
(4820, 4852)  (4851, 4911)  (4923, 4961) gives -1.0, 9.22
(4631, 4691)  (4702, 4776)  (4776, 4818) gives 0.4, 9.54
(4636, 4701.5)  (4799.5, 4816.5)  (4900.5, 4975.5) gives 0.2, 9.41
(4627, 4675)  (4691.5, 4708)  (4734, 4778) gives -0.8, 9.62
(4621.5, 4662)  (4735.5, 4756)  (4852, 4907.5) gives 0.5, 9.62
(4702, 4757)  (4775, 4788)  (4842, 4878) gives 0.2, 9.39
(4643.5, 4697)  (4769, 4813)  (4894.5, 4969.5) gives 1.3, 9.51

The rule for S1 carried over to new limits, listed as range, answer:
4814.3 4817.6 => 9.09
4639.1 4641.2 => 9.99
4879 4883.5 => 10.6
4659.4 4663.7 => 9.41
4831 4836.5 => 9.08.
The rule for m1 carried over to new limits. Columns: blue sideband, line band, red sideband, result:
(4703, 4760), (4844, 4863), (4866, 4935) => 0.03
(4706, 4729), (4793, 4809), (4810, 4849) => 0.25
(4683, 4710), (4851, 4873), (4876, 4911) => 1.02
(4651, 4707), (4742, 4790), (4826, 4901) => 1.25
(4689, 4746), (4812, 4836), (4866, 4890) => 1.19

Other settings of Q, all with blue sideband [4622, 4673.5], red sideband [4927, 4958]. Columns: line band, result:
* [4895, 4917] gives -0.01 mag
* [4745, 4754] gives -0.04 mag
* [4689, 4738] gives 0.01 mag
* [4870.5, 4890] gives -0.12 mag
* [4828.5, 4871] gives -0.01 mag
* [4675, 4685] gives 0.01 mag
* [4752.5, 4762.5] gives -0.05 mag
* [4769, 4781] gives 0.06 mag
